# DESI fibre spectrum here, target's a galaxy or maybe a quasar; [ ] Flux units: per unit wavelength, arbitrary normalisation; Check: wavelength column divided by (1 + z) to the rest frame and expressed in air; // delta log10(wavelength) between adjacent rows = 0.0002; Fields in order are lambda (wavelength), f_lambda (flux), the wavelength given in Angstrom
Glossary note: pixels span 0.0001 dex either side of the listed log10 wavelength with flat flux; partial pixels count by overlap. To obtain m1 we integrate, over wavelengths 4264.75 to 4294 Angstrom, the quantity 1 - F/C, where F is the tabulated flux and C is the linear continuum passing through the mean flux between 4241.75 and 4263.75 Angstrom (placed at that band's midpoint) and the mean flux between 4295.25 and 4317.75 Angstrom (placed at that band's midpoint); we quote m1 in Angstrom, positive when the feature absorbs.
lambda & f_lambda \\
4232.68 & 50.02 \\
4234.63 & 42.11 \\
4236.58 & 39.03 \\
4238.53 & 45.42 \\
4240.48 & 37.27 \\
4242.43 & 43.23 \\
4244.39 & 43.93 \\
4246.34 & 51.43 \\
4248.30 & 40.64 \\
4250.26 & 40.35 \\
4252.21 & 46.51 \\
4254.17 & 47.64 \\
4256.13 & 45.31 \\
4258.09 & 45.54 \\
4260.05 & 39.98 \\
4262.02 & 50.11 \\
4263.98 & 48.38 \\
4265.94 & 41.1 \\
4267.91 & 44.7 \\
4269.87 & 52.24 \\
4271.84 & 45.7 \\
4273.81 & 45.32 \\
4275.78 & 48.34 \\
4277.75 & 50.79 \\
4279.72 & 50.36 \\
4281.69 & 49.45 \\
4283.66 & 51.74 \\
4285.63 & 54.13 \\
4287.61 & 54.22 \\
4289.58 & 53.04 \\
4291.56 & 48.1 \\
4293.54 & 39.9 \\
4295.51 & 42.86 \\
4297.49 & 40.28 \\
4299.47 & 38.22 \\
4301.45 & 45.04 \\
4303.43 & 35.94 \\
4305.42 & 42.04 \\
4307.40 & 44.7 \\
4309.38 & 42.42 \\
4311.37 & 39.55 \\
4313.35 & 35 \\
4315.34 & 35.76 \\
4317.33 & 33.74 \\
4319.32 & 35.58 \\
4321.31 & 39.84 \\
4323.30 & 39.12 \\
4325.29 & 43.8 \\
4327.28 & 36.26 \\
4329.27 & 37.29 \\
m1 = -4.4 Angstrom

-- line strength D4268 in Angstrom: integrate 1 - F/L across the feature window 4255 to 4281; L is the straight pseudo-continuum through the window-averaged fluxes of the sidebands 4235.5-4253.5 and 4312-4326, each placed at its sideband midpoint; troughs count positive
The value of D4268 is -3.4 Angstrom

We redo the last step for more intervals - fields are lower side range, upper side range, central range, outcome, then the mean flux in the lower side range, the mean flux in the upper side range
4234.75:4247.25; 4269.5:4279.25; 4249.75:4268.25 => 0.4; 43.3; 48.3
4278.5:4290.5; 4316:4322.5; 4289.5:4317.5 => 1.7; 52.2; 36.4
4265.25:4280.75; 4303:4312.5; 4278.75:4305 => -1.3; 47.4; 41.1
